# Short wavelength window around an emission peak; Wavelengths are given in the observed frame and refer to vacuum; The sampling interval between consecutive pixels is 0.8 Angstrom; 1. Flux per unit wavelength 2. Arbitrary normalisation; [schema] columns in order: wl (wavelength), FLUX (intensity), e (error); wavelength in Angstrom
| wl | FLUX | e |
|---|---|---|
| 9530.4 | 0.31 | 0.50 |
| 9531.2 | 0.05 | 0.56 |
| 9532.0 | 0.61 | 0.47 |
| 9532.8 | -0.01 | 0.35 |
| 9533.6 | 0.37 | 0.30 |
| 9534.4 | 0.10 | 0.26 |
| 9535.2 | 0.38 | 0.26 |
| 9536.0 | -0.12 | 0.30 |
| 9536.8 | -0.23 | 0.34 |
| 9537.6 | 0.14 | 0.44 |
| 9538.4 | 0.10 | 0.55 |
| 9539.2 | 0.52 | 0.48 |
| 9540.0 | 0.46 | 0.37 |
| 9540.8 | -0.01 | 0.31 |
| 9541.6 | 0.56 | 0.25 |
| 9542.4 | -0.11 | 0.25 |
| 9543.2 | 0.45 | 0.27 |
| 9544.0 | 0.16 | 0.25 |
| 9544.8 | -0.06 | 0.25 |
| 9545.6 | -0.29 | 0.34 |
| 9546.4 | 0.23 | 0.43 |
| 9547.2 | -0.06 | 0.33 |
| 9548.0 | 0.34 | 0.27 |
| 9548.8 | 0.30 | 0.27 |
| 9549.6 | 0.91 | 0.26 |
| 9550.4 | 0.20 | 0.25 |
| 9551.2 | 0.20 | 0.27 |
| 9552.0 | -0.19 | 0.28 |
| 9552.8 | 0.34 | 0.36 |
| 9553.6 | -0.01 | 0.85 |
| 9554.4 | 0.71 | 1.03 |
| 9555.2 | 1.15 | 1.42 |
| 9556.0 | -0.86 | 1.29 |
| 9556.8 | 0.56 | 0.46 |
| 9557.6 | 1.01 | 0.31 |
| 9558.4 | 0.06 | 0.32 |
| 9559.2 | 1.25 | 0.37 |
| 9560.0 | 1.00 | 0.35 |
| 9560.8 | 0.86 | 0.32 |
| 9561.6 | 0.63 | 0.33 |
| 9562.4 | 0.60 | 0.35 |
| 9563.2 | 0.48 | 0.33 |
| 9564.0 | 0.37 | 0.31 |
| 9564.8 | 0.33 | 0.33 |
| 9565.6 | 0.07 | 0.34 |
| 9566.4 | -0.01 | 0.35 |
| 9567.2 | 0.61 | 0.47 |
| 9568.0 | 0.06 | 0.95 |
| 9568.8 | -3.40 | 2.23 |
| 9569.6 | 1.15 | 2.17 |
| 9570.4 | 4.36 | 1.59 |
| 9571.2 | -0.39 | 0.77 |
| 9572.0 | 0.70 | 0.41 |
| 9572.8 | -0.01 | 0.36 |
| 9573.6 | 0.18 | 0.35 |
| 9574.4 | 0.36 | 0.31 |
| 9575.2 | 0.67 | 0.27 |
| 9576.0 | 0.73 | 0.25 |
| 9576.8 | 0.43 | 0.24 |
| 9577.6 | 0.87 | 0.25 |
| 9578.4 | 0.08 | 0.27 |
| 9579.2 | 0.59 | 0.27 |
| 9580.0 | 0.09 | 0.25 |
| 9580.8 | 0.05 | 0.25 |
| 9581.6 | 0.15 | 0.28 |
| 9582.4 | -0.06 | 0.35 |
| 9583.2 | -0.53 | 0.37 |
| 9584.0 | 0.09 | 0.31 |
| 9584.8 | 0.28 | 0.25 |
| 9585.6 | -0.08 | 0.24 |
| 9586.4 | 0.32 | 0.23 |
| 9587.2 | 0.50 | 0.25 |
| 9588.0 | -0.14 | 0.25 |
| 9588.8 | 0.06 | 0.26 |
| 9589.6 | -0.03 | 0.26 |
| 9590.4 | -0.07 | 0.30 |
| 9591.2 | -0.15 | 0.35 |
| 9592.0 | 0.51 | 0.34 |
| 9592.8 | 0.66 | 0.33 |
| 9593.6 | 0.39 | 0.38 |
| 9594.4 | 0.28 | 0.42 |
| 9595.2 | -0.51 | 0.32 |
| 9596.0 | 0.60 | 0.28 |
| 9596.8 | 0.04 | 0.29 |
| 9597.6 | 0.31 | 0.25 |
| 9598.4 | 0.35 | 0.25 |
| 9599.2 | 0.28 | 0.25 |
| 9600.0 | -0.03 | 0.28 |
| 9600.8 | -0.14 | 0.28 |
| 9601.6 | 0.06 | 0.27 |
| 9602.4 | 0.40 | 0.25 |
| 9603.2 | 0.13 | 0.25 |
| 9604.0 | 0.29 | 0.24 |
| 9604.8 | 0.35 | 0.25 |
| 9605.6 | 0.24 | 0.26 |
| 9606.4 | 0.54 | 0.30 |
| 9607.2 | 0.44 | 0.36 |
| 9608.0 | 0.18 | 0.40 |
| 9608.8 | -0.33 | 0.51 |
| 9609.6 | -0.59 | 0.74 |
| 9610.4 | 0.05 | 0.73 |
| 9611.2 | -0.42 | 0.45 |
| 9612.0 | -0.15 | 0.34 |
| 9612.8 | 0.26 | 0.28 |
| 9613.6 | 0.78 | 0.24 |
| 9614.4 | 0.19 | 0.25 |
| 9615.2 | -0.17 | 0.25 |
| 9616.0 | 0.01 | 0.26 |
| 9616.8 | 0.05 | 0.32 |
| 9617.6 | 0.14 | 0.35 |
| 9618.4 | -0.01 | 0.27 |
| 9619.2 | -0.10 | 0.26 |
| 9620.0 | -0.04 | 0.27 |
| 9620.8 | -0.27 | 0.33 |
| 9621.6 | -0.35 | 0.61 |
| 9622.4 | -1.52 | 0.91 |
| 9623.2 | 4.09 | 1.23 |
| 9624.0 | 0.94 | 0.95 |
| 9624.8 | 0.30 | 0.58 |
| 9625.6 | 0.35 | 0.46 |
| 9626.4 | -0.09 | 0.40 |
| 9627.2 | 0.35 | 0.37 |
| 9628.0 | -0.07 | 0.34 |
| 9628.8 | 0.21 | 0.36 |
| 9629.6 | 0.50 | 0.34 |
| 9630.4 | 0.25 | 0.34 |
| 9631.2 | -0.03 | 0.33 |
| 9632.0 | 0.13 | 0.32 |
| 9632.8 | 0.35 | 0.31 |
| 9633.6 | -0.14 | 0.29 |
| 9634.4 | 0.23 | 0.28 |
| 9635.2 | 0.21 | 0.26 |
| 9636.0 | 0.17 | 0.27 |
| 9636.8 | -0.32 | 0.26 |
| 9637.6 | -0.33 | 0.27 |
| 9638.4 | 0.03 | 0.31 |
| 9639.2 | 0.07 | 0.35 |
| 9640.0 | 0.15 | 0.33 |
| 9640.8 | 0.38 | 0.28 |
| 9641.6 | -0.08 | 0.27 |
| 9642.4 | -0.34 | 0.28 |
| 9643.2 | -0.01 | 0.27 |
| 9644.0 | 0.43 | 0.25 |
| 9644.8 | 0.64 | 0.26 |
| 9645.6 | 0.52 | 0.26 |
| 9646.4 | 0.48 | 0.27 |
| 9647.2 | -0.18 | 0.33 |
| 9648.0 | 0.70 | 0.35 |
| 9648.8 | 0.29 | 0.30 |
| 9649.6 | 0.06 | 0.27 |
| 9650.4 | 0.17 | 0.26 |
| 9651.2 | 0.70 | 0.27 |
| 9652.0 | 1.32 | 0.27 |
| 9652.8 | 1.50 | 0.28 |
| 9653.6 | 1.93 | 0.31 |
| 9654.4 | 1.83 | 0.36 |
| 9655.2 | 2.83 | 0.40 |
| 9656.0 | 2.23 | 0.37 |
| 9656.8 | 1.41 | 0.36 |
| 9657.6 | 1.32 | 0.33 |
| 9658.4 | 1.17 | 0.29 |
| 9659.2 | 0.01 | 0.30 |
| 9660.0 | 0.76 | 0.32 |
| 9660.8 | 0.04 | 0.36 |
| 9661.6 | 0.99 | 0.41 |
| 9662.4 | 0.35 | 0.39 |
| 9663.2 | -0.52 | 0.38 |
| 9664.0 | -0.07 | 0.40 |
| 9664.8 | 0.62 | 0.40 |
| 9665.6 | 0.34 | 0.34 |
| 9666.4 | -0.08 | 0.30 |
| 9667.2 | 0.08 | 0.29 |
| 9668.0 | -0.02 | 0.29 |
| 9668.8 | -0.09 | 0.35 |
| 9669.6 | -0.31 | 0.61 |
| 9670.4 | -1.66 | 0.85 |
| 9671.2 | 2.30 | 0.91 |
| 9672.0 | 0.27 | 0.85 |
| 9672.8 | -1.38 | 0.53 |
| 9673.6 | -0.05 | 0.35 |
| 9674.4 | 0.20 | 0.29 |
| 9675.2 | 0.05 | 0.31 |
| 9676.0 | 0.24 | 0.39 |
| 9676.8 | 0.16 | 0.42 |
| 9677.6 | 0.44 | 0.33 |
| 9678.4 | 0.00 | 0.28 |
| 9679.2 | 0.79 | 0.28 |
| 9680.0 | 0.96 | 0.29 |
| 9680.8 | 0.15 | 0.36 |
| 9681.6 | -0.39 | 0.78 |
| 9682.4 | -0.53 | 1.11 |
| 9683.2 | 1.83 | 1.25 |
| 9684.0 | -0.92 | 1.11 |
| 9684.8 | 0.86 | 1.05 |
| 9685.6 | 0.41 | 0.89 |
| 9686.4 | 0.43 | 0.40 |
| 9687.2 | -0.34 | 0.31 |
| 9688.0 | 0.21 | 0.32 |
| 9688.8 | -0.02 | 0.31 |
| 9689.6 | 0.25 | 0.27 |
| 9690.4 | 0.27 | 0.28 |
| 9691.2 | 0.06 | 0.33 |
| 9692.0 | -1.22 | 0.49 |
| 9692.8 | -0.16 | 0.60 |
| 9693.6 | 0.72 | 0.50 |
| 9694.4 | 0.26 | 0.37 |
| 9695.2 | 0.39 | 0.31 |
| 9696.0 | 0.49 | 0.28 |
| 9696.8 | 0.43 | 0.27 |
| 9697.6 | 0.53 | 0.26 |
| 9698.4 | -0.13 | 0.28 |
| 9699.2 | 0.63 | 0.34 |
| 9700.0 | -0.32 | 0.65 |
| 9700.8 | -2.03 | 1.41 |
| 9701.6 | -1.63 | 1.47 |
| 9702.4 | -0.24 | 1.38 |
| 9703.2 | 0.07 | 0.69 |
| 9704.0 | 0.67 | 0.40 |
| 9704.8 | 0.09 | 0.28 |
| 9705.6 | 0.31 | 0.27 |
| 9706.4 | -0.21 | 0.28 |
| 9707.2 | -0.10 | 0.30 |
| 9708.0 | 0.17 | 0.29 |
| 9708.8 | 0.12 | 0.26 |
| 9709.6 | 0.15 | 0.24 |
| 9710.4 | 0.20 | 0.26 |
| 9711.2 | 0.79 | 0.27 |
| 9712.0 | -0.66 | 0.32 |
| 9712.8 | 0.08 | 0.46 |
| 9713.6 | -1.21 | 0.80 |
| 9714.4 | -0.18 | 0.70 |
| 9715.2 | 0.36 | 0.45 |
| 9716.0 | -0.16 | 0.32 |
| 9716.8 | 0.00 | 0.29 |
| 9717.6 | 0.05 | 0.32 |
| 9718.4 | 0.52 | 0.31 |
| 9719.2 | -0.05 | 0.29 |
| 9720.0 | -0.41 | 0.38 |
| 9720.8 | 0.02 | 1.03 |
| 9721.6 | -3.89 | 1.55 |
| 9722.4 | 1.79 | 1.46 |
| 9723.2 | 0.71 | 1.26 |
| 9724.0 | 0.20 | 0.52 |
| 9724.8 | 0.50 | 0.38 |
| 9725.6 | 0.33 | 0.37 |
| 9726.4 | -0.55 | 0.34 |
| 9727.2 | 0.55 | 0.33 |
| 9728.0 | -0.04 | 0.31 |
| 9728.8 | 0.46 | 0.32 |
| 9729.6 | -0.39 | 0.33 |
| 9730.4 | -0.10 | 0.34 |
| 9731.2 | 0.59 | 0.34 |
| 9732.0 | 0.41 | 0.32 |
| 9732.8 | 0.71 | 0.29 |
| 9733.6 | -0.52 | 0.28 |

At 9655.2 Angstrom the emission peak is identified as [O III]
